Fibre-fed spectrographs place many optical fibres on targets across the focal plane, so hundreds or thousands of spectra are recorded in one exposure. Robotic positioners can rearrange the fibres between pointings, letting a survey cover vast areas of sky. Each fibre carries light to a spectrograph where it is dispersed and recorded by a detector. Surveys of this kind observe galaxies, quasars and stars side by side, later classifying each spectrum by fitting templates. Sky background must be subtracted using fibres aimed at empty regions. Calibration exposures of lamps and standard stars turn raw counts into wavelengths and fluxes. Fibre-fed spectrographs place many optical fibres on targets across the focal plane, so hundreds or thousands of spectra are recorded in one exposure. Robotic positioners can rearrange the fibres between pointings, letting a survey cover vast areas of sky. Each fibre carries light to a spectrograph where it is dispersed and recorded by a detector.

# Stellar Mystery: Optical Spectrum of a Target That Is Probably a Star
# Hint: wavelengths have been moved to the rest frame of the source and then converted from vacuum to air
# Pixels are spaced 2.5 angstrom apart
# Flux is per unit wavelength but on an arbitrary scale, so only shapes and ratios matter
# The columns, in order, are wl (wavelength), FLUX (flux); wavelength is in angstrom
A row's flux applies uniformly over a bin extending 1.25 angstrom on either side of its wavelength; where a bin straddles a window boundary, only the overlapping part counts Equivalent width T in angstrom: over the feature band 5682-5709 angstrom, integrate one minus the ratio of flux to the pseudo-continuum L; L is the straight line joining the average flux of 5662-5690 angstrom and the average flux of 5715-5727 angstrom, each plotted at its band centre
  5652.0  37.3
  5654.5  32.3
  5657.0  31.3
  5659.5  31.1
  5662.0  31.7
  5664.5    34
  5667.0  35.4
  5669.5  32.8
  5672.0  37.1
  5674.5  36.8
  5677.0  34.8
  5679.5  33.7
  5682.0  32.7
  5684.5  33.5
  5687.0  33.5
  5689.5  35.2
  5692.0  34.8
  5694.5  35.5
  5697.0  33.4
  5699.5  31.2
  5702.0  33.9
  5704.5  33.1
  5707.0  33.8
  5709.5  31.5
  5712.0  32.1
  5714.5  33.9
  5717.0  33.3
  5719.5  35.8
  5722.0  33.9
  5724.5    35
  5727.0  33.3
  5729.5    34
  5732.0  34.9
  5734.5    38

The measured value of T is 0.5 angstrom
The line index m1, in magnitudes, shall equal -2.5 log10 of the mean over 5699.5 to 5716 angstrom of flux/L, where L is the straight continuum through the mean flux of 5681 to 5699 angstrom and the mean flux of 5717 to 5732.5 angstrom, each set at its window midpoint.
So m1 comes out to 0.04 mag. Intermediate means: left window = 34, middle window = 32.9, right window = 34.4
